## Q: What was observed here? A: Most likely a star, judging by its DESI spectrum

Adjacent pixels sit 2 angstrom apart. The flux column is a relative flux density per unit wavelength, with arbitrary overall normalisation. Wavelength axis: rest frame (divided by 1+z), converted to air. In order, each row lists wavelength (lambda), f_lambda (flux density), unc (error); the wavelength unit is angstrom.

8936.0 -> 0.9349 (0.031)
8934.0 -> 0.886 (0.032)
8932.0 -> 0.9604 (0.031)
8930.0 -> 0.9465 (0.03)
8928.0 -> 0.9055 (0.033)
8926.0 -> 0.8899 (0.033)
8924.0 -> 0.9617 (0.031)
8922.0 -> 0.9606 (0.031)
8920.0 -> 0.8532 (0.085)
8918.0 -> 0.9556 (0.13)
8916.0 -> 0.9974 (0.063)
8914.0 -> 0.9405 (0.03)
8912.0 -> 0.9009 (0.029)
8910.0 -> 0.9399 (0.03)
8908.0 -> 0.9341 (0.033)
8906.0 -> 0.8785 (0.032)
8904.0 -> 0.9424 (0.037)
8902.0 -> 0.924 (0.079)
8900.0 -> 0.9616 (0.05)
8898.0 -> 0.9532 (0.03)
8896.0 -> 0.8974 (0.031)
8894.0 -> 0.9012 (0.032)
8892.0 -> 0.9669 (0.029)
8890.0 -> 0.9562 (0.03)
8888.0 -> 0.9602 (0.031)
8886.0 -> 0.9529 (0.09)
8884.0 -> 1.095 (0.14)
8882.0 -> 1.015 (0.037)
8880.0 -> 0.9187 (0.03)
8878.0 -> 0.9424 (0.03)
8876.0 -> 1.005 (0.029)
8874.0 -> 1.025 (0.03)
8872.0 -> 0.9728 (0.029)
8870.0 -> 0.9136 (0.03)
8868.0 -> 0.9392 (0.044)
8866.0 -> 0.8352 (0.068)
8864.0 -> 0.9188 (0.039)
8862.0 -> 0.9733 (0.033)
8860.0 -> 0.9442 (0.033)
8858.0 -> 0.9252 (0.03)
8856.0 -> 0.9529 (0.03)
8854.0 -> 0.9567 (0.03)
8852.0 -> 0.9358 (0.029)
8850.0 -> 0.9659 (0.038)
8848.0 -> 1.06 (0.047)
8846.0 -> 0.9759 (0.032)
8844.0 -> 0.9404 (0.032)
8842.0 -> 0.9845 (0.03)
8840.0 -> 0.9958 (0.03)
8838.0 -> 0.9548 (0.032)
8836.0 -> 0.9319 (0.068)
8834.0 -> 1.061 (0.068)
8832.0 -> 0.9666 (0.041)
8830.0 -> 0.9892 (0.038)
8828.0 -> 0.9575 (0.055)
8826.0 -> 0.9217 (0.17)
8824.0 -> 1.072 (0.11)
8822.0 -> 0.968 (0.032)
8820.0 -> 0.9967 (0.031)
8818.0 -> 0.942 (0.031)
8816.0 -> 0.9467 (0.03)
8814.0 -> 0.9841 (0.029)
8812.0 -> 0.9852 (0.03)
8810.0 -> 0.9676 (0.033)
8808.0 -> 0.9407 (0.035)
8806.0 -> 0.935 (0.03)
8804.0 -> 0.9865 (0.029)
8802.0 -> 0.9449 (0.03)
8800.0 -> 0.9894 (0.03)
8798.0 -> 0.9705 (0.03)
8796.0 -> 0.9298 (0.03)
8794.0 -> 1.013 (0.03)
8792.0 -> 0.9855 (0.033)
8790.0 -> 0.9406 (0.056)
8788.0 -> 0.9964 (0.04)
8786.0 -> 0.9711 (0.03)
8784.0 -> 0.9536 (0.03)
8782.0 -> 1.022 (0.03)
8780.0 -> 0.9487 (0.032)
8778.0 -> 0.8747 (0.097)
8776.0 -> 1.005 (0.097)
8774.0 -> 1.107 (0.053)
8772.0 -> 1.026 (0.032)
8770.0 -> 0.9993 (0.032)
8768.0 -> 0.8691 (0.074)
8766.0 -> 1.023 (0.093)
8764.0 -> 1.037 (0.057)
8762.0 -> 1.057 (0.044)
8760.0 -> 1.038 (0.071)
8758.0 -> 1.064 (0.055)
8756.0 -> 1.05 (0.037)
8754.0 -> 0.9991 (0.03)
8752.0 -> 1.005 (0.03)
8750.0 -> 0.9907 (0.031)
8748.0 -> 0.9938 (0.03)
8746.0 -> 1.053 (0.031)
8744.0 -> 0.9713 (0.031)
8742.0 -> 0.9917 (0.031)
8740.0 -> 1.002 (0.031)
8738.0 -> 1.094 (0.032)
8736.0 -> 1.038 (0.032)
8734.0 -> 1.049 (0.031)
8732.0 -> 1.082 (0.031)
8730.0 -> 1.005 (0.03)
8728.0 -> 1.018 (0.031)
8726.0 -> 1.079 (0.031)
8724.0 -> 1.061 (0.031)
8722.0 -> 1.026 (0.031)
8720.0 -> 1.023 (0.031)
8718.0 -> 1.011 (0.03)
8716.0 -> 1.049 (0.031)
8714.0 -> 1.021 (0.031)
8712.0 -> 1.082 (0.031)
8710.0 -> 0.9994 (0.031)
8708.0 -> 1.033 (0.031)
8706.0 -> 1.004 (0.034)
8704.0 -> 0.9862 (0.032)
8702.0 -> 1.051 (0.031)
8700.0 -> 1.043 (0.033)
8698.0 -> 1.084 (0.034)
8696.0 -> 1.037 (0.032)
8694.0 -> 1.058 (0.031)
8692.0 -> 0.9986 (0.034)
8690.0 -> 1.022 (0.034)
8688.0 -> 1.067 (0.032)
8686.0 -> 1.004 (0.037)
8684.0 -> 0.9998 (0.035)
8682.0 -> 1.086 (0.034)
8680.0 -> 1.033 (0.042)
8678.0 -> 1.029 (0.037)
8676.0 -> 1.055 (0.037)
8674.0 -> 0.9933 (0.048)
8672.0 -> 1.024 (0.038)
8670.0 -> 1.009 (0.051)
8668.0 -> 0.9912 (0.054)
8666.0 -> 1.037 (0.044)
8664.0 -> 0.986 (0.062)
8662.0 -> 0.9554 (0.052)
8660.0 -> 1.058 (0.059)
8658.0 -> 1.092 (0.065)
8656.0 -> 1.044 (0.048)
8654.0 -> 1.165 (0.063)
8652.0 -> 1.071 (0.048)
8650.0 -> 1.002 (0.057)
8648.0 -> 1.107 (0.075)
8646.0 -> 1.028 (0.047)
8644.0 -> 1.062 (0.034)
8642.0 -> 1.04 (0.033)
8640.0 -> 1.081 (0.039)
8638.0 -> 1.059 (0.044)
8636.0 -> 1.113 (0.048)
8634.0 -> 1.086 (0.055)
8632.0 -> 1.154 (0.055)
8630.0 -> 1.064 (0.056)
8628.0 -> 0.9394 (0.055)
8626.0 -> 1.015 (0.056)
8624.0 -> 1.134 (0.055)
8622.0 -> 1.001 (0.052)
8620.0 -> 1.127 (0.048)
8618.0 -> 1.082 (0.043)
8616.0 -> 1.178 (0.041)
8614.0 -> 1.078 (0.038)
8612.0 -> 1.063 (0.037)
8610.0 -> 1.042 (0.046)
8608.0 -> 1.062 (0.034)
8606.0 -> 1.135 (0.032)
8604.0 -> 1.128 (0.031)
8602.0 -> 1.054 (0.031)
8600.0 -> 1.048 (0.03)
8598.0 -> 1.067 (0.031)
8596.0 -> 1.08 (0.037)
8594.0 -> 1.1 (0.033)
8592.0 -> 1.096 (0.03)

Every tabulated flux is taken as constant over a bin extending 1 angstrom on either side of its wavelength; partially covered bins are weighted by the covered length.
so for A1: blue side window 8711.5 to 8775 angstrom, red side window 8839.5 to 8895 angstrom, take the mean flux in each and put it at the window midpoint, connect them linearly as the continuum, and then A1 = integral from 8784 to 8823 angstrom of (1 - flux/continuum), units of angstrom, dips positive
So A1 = 1.1 angstrom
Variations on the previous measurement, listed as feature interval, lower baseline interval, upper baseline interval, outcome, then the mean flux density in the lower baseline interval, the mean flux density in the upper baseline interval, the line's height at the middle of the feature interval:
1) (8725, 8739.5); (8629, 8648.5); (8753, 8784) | -0.3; 1.08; 1.01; 1.03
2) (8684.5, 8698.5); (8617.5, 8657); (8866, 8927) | 0.1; 1.07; 0.947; 1.04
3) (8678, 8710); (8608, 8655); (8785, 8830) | 0.1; 1.07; 0.971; 1.04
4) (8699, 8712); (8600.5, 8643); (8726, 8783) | 0.2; 1.08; 1.02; 1.04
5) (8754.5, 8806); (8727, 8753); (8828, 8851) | 0.8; 1.02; 0.983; 1.01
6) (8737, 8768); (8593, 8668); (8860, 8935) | -0.3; 1.07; 0.943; 1.01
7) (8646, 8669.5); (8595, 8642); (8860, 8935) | 0.3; 1.08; 0.943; 1.06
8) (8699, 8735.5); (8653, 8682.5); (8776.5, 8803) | -1.0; 1.04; 0.965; 1.01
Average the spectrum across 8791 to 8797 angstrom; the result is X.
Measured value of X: 0.976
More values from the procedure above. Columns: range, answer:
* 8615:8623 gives 1.1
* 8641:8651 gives 1.05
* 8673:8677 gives 1.02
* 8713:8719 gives 1.03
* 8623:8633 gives 1.06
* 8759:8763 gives 1.05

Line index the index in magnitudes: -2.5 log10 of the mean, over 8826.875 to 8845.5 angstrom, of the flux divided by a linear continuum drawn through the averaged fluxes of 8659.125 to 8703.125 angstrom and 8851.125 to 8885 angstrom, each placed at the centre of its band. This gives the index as -0.01 mag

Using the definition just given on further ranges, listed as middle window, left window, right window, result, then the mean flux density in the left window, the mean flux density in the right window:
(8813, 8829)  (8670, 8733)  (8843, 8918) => 0.01 mag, 1.03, 0.952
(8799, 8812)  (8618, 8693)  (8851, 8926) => 0.02 mag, 1.05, 0.945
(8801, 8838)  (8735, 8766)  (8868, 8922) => 0.02 mag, 1.03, 0.95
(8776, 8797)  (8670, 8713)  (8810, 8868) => 0.03 mag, 1.03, 0.965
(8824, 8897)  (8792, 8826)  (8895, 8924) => -0.01 mag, 0.972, 0.932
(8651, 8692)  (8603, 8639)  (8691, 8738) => 0.02 mag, 1.08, 1.04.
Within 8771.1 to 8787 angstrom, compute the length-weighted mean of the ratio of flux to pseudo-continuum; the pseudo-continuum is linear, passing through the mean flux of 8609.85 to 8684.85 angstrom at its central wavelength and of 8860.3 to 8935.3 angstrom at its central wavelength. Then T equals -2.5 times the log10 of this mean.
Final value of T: 0.01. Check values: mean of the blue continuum 1.06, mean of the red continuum 0.943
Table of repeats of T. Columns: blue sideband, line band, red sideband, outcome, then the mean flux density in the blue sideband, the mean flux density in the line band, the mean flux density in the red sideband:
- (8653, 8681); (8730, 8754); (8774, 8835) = -0.023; 1.03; 1.02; 0.974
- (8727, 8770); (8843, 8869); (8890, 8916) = 0.013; 1.02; 0.948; 0.932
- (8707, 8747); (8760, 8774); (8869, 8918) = 0.003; 1.03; 1.01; 0.954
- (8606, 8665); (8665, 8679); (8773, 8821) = 0.027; 1.07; 1.02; 0.972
